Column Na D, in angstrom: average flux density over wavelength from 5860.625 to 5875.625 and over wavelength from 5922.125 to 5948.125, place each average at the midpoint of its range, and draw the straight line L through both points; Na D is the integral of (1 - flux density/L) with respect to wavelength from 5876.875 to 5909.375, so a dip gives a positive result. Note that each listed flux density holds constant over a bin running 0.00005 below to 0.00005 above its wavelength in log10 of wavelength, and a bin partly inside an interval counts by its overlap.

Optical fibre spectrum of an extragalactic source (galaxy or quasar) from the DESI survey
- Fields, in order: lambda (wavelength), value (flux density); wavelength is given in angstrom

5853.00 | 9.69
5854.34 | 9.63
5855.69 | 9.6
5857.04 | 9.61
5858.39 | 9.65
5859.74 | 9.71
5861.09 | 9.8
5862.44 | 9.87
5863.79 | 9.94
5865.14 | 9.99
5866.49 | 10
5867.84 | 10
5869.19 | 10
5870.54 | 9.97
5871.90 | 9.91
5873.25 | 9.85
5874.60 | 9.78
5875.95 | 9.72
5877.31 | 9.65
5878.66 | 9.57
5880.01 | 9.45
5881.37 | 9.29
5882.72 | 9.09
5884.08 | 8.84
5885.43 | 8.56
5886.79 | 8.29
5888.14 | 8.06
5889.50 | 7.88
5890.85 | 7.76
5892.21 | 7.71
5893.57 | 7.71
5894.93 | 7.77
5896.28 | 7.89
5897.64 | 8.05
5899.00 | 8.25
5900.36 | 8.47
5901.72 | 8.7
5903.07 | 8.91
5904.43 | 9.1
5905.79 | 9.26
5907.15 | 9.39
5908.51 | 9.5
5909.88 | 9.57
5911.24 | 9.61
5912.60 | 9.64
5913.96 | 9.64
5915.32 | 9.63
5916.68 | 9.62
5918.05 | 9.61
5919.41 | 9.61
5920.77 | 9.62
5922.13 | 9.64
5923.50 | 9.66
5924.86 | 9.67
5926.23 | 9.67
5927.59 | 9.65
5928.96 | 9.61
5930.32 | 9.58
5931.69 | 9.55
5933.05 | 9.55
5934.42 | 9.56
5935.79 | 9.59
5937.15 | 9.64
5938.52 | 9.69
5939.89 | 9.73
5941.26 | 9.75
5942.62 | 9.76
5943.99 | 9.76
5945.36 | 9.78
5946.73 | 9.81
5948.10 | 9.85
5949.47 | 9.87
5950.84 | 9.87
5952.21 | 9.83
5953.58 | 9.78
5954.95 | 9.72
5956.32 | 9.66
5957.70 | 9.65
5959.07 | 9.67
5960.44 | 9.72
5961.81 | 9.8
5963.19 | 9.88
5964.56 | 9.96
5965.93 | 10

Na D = 4.0 angstrom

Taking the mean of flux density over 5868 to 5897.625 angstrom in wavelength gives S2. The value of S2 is 8.89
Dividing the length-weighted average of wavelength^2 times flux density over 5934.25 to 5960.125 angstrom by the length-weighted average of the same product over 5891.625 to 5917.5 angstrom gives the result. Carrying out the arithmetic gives 1.1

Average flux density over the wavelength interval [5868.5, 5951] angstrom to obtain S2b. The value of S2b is 9.28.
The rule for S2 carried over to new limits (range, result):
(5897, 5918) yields 9.17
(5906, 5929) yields 9.6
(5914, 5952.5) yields 9.68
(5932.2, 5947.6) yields 9.69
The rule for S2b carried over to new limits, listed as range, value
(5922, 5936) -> 9.61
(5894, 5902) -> 8.15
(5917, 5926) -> 9.63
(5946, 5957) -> 9.8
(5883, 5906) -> 8.3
